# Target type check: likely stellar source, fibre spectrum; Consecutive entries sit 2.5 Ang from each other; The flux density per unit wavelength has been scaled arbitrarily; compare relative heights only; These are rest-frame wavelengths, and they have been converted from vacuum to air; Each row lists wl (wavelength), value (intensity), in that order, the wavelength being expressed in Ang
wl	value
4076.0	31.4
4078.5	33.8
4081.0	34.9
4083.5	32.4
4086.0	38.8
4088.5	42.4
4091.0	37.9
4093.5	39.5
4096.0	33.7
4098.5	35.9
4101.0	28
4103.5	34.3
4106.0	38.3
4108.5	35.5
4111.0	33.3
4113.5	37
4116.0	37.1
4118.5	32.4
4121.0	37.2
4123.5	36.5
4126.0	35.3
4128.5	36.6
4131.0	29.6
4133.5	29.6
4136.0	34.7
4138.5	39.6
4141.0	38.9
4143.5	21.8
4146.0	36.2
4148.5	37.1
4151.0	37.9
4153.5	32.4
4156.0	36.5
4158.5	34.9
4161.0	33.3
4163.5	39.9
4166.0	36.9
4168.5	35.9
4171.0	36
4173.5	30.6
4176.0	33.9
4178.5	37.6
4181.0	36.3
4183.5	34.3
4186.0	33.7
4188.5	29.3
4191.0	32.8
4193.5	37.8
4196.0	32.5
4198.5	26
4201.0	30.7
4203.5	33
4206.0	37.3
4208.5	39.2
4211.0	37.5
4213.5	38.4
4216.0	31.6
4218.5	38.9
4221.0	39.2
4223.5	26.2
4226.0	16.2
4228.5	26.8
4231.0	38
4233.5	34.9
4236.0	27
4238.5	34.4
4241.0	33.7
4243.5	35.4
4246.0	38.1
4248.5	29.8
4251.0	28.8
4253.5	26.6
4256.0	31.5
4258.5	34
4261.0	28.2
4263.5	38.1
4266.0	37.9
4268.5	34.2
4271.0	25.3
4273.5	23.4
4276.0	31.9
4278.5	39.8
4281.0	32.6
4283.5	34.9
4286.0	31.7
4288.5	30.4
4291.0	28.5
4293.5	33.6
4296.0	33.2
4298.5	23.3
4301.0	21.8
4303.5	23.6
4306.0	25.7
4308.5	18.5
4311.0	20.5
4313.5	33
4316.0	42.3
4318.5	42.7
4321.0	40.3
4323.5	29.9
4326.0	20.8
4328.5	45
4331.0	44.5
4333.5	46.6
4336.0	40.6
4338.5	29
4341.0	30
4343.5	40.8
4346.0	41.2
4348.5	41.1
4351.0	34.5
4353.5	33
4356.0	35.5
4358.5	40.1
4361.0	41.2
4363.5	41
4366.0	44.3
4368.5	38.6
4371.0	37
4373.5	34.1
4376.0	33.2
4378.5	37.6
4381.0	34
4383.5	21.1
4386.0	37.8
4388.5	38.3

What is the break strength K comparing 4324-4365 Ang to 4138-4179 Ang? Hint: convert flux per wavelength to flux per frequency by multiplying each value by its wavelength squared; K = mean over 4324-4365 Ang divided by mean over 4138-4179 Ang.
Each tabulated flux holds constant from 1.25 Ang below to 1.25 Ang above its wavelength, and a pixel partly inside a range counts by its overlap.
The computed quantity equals 1.2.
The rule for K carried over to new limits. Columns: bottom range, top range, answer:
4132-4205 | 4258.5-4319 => 0.95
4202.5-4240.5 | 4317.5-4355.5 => 1.18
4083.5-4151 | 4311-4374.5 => 1.19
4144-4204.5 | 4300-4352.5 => 1.07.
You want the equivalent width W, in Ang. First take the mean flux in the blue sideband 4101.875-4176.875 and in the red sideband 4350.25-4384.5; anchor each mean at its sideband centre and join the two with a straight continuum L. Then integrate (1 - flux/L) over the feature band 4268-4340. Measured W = 7.86 Ang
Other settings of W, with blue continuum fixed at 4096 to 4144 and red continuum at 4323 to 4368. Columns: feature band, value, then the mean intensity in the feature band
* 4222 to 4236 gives 3.0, 28.5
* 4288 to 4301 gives 2.8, 29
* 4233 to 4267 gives 3.5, 32.7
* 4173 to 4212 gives 1.8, 33.9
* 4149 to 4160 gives -0.2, 35.5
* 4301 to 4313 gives 4.7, 22.7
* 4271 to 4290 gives 2.7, 31.6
